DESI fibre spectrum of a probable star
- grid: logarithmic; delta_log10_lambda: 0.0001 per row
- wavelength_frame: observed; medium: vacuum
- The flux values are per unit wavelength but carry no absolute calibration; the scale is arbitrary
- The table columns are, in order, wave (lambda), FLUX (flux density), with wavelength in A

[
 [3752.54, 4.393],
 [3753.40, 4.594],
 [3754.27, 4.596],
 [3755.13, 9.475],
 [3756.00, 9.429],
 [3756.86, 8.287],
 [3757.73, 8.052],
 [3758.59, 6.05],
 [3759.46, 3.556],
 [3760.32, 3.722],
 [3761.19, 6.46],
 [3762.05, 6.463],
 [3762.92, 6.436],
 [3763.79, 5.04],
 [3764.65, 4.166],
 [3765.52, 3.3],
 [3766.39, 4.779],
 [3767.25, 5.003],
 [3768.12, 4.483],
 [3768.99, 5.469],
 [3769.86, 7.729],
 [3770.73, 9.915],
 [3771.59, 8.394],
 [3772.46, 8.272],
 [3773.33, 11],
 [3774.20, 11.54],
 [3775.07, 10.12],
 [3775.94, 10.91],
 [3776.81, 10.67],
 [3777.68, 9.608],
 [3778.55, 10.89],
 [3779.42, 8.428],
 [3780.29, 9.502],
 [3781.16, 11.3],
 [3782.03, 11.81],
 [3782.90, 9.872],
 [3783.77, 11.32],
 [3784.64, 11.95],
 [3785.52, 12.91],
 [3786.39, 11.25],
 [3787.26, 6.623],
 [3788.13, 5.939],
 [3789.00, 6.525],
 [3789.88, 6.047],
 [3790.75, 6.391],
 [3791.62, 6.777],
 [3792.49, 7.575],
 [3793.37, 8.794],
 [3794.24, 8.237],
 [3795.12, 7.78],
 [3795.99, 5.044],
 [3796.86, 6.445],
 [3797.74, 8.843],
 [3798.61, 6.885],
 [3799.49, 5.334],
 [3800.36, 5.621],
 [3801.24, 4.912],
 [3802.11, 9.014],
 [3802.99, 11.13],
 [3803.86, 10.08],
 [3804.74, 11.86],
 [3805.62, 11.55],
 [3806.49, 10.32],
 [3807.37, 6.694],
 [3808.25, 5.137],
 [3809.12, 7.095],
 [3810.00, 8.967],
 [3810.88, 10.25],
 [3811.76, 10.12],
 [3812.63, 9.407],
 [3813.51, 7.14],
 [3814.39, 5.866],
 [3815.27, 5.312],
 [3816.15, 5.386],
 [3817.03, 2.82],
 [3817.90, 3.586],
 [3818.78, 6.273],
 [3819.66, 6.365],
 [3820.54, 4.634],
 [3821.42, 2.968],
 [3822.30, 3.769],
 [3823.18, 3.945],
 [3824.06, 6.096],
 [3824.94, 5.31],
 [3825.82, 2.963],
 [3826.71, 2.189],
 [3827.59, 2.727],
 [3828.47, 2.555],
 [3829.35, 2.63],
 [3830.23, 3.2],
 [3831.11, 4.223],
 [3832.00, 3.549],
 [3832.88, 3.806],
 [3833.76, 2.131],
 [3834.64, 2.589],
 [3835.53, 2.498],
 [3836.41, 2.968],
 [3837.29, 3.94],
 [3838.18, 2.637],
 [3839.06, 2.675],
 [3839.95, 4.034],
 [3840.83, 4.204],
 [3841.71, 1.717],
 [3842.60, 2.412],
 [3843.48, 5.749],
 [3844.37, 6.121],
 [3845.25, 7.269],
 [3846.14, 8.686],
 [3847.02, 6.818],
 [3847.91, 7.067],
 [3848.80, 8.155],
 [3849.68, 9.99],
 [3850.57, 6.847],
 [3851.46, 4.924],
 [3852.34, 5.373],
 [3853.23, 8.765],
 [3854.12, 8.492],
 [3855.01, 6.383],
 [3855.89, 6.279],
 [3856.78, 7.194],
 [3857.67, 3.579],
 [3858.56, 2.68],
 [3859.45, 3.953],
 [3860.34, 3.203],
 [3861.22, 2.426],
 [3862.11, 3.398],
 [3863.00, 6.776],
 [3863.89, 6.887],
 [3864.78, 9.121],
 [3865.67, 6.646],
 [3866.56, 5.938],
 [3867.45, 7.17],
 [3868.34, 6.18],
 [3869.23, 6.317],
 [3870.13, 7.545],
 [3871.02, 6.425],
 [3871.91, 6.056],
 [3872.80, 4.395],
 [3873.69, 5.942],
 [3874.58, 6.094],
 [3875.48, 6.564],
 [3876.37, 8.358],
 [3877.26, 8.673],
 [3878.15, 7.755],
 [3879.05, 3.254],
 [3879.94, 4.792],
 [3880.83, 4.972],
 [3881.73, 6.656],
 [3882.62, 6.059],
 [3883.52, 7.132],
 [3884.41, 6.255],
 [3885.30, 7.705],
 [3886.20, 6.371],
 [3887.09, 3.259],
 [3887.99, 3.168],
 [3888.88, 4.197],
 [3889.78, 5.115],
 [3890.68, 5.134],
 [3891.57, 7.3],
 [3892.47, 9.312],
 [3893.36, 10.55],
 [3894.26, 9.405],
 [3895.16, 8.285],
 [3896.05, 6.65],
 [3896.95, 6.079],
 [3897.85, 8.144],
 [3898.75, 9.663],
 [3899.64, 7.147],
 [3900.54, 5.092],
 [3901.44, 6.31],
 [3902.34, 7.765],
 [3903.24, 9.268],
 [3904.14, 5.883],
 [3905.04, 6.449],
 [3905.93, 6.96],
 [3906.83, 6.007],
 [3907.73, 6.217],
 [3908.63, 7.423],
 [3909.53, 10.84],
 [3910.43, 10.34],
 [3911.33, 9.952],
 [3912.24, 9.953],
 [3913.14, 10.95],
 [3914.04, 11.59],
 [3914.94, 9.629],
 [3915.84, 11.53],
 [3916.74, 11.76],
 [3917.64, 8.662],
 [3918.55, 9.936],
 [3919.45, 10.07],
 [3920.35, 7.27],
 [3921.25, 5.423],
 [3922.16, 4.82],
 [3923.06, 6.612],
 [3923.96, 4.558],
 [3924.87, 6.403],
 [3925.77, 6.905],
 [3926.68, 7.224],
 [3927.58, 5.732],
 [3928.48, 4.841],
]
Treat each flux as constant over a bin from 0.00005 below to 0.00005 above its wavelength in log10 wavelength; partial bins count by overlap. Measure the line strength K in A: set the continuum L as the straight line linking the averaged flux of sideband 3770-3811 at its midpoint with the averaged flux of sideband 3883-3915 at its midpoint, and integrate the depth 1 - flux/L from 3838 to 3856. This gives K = 4.8 A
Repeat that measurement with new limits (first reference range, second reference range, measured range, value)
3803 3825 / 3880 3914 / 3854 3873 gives 3.7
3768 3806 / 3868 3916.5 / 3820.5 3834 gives 7.7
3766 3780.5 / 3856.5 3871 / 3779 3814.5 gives -2.9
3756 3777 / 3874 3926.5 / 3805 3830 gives 4.8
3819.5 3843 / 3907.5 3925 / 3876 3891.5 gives 1.9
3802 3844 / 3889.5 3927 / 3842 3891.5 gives 4.4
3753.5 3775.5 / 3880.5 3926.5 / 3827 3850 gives 9.1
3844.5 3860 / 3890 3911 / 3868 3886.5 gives 2.0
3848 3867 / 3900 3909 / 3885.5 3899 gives -0.5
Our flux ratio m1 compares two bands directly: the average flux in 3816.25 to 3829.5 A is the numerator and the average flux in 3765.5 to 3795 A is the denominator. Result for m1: 0.46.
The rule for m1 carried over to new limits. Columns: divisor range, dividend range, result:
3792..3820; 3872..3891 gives 0.78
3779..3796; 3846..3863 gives 0.68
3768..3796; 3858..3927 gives 0.78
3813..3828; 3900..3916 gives 1.83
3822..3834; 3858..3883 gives 1.66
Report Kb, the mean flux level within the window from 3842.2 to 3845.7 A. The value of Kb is 5.43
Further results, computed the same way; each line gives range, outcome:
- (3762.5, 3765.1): 5.2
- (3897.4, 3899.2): 8.92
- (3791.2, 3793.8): 7.71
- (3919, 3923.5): 6.84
